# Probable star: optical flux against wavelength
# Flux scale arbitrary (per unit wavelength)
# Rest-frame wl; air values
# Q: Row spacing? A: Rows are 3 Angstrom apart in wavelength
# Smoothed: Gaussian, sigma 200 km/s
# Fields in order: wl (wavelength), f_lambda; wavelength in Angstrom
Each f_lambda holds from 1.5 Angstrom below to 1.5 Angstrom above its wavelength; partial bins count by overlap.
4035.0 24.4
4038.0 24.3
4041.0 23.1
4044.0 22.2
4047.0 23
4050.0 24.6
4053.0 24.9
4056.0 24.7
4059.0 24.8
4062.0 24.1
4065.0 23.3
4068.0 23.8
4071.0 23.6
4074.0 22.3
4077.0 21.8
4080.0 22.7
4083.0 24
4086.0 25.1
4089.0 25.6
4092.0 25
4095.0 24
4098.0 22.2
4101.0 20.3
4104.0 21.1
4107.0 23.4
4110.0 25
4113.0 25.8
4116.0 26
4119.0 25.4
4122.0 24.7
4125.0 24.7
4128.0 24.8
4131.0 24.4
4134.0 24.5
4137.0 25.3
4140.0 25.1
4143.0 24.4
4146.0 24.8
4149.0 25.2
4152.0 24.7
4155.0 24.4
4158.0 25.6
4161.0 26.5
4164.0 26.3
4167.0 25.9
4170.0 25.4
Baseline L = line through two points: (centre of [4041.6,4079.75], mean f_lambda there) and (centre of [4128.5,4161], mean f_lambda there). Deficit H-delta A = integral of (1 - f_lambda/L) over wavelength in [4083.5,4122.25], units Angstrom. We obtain 0.22 Angstrom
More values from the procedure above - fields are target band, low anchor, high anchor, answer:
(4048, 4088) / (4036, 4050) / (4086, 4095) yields 0.65 Angstrom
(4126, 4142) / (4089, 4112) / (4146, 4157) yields -0.35 Angstrom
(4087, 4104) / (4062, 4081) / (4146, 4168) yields 0.30 Angstrom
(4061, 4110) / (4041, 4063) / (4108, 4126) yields 2.60 Angstrom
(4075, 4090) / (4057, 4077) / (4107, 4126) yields 0.20 Angstrom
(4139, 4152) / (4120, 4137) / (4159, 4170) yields 0.26 Angstrom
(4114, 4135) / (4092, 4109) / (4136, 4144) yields -0.85 Angstrom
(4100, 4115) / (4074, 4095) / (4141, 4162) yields 0.62 Angstrom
